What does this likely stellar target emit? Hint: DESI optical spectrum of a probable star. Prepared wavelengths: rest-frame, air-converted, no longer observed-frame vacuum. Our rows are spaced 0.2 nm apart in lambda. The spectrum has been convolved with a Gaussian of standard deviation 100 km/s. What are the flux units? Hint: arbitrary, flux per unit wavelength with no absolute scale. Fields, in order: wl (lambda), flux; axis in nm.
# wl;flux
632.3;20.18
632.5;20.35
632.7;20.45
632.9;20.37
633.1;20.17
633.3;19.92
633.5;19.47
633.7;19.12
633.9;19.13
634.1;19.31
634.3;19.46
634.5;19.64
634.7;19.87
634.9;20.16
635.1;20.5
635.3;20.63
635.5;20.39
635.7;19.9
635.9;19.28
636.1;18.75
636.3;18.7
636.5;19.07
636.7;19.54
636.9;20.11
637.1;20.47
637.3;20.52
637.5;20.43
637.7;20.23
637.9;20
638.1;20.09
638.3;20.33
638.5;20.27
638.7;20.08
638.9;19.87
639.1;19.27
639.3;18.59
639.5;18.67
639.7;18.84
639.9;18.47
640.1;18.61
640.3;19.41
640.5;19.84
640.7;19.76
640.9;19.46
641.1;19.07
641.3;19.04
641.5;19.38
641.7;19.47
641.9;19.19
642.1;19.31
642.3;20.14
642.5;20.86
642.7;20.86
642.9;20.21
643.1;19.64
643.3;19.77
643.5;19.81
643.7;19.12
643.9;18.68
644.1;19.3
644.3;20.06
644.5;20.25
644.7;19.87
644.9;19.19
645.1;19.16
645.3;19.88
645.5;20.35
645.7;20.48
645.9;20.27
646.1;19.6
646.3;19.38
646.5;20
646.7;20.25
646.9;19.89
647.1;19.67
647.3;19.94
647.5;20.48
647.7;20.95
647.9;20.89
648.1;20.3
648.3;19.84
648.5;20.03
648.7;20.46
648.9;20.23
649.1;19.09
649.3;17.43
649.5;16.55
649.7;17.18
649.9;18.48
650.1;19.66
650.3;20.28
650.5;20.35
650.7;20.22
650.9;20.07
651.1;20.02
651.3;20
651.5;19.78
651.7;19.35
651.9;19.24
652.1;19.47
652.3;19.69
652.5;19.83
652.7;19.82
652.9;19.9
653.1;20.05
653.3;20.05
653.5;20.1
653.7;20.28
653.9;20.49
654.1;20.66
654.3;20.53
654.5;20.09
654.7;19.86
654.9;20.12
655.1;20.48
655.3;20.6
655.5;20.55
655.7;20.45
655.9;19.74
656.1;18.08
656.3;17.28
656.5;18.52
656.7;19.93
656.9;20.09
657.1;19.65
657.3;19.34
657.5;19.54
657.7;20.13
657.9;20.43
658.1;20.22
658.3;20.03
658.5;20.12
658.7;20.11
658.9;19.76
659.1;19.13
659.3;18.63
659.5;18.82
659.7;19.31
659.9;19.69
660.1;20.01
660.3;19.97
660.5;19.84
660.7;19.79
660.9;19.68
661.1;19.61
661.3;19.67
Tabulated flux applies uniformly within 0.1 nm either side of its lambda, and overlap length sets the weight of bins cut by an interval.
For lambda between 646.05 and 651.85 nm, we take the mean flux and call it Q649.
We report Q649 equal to 19.7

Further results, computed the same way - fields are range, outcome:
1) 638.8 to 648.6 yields 19.7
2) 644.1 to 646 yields 19.9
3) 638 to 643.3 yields 19.6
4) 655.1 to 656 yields 20.4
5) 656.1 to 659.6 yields 19.5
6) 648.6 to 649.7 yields 18.6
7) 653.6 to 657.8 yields 19.8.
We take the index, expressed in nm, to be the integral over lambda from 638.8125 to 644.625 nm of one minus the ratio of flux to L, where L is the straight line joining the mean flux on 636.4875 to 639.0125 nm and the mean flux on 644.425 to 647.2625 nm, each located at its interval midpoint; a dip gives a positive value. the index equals 0.15 nm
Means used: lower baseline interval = 20.1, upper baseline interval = 19.9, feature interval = 19.5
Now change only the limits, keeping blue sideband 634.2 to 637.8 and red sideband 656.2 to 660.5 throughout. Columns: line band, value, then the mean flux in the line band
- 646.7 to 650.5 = 0.026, 19.6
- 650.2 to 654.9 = -0.087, 20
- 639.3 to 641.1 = 0.065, 19.1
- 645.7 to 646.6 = -0.007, 19.9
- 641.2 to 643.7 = 0.000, 19.8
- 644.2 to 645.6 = -0.005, 19.8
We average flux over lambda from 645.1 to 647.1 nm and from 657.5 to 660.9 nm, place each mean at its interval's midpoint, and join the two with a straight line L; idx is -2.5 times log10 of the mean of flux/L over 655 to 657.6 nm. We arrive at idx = 0.013 mag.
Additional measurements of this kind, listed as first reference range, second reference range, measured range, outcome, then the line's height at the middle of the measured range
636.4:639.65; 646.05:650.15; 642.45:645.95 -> -0.01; 19.7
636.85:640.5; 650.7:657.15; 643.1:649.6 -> 0.00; 19.8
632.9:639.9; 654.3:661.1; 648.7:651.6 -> 0.02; 19.7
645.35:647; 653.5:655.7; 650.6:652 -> 0.02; 20.2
